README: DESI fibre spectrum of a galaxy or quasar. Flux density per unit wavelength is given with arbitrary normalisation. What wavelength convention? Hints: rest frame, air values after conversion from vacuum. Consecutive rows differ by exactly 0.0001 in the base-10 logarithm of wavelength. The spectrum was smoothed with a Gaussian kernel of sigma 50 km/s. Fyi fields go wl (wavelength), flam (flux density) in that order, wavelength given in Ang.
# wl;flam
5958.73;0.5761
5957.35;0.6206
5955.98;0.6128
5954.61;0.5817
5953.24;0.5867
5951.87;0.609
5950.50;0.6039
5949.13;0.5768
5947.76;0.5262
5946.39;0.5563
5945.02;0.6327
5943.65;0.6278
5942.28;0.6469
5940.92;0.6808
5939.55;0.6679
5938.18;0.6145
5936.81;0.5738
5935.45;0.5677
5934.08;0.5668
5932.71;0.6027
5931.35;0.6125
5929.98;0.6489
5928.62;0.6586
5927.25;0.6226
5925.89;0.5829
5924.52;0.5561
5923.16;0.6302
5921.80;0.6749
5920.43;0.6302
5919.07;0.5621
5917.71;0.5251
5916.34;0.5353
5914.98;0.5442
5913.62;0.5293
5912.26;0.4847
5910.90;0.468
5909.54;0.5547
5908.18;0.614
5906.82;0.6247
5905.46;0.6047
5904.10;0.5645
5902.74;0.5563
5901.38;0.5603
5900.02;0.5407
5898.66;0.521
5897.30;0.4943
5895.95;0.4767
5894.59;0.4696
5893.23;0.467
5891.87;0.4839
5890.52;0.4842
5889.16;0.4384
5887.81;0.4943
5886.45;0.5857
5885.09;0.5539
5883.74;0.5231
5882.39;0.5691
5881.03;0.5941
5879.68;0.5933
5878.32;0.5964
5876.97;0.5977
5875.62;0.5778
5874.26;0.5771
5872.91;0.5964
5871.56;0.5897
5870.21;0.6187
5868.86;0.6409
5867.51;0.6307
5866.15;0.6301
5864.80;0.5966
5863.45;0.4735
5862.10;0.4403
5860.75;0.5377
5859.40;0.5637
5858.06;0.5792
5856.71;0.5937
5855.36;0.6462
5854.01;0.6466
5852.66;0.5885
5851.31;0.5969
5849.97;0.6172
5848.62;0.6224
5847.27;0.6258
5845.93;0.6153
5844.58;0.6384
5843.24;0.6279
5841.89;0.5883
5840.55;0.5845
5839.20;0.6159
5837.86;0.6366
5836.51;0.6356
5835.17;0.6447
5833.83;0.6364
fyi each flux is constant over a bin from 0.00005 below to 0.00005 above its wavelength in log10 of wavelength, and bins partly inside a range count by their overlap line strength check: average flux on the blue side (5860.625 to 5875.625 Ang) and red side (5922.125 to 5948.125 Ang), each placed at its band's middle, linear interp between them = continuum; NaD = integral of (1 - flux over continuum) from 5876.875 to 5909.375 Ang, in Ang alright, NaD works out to 2.67 Ang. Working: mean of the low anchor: 0.577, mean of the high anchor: 0.611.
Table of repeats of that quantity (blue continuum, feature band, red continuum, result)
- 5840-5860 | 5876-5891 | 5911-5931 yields 1.18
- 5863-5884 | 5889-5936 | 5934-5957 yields 3.16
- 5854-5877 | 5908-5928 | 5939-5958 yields 1.10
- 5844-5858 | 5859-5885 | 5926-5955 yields 1.65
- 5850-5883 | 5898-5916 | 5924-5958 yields 1.39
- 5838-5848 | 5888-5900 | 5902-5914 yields 1.81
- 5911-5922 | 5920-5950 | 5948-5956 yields -2.13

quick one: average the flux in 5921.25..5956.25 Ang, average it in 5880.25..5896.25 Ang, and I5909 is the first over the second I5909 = 1.19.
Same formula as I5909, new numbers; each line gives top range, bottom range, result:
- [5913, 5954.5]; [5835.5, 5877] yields 1.00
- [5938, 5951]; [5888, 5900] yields 1.27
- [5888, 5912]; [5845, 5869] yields 0.89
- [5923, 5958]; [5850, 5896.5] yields 1.08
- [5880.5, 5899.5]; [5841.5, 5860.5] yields 0.84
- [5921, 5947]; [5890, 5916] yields 1.17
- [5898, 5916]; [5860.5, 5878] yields 0.95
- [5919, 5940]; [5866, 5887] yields 1.03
